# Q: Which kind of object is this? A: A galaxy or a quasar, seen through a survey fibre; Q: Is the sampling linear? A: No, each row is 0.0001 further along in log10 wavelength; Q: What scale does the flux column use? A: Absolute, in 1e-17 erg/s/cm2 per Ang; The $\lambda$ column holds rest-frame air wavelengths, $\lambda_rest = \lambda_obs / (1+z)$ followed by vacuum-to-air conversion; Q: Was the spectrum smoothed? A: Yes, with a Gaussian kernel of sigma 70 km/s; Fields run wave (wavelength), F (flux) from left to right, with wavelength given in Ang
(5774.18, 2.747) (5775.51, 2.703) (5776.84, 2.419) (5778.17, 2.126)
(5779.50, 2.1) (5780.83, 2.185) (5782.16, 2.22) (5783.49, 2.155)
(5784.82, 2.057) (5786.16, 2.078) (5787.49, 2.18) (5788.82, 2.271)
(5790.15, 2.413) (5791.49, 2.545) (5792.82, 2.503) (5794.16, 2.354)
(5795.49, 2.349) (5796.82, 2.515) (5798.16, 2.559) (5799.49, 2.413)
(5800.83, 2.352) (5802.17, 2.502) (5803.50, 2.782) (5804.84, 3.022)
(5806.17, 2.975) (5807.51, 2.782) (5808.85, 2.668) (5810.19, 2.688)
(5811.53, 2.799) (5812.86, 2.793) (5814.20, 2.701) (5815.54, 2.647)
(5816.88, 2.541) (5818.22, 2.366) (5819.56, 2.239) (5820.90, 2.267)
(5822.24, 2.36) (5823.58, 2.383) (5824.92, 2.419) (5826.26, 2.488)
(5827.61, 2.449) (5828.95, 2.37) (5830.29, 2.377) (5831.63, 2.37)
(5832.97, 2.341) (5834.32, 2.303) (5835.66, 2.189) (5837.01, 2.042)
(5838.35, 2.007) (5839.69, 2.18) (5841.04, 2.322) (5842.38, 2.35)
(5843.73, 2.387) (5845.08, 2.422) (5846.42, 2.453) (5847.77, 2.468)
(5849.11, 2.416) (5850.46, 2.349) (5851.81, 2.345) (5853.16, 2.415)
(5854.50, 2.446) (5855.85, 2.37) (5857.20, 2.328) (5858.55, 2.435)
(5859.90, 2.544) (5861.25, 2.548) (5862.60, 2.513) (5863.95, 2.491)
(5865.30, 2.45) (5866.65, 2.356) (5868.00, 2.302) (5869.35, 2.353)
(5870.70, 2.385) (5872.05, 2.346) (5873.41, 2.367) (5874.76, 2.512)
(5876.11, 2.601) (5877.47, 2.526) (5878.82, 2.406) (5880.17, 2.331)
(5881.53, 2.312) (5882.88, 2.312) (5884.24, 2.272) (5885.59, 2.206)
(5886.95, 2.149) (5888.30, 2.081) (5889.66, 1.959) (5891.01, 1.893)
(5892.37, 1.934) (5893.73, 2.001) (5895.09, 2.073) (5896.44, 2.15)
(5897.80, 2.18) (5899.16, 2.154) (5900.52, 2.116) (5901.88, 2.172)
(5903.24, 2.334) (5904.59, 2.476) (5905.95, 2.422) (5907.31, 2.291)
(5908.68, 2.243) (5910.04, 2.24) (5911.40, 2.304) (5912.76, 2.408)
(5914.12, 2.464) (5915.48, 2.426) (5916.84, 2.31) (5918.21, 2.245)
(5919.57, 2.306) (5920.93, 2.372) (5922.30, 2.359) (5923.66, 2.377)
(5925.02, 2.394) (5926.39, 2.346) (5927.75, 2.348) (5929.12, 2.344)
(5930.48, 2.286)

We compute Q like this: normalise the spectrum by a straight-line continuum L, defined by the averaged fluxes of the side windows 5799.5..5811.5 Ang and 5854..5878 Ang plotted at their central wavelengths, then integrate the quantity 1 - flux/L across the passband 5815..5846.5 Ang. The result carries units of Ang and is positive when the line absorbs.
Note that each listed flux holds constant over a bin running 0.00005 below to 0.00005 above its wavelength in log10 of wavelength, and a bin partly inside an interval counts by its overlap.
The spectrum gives 3.07 Ang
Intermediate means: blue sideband 2.71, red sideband 2.44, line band 2.34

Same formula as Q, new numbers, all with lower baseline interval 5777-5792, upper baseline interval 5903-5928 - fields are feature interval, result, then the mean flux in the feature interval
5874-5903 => 1.4 Ang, 2.21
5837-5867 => -1.3 Ang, 2.38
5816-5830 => -0.8 Ang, 2.39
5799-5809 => -2.0 Ang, 2.69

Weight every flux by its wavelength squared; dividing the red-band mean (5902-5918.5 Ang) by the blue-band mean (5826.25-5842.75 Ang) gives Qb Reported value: 1.1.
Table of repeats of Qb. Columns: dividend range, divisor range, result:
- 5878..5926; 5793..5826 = 0.91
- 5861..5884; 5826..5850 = 1.05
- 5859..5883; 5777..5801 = 1.09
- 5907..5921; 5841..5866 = 0.98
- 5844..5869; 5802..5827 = 0.94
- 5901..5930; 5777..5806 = 1.03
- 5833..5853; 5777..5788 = 1.09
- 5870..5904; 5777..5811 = 0.95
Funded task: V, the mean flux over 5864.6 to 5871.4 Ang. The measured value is 2.37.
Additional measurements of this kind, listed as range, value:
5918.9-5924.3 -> 2.35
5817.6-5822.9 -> 2.31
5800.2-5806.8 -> 2.73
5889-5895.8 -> 1.97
